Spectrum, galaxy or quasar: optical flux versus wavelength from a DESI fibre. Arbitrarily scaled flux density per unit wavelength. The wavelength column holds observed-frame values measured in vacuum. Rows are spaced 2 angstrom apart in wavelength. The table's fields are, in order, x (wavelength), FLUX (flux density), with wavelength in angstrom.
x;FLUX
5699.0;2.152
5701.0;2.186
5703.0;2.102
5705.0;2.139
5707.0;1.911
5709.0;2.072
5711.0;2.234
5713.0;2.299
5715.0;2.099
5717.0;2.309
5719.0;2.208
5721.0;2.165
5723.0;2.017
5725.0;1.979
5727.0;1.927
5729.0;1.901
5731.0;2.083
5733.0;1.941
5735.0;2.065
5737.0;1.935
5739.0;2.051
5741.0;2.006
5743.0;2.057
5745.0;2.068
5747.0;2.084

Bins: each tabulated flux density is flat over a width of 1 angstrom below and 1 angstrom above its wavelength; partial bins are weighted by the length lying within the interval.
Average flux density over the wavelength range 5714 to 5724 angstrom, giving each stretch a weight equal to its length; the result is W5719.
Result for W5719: 2.16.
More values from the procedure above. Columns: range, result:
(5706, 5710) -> 1.99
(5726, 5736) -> 1.98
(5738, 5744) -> 2.04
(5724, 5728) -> 1.95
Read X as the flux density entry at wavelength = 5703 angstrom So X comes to 2.102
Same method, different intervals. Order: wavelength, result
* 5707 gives 1.911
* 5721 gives 2.165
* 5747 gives 2.084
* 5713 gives 2.299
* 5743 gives 2.057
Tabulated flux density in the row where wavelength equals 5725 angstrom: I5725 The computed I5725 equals 1.979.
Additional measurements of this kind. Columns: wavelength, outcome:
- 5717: 2.309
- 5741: 2.006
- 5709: 2.072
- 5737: 1.935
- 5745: 2.068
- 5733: 1.941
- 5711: 2.234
